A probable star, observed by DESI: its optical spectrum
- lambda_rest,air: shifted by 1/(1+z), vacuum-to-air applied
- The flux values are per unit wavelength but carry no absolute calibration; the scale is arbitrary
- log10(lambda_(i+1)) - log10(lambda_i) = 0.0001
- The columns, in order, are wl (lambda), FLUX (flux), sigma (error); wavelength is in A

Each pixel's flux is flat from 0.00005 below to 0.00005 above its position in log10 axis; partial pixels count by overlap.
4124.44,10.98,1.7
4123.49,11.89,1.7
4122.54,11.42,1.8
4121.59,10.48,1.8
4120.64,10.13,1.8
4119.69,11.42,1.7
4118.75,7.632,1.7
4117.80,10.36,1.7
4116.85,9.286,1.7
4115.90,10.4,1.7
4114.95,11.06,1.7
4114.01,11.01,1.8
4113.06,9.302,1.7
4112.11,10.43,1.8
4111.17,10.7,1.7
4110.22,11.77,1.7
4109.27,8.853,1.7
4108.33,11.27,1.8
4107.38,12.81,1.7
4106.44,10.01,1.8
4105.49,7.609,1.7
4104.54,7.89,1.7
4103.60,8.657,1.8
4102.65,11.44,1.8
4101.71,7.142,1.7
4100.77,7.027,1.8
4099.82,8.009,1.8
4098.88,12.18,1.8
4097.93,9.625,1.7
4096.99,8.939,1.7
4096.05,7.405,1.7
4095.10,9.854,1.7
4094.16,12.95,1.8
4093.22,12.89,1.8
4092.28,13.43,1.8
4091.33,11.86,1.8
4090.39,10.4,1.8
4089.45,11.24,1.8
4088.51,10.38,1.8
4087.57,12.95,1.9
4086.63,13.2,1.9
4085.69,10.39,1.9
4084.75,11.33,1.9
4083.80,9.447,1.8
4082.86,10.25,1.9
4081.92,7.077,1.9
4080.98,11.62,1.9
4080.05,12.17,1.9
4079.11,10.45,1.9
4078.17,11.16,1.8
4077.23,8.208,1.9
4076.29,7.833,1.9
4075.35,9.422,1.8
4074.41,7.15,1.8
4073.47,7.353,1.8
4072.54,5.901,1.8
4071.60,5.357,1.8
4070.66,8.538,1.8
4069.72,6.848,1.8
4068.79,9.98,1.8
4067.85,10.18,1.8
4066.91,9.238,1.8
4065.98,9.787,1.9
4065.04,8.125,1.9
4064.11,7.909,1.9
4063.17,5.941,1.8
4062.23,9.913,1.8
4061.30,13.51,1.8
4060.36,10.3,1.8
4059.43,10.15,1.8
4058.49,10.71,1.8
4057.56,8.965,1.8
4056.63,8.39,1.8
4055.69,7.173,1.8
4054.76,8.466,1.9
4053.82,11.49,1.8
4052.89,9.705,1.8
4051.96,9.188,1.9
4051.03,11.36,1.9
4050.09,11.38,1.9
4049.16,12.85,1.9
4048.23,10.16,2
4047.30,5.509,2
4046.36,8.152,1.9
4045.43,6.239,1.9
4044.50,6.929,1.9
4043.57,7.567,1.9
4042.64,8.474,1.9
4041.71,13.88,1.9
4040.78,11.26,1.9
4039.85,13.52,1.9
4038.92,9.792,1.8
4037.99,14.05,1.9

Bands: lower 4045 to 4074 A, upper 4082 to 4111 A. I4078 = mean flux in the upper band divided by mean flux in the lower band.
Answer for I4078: 1.15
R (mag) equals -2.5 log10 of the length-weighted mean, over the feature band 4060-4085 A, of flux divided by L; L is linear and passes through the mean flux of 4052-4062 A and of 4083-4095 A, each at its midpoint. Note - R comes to 0.18 mag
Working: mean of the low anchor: 9.86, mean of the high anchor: 11.6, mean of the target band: 9.05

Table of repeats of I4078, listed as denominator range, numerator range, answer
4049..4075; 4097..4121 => 1.08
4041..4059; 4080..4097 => 1.18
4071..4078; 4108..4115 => 1.40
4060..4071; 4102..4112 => 1.10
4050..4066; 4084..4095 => 1.24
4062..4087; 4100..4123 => 1.09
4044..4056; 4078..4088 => 1.19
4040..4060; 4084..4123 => 1.09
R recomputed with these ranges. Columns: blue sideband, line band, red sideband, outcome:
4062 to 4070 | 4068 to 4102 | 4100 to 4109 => -0.09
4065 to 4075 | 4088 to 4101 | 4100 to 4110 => -0.18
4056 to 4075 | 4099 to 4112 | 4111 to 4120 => 0.03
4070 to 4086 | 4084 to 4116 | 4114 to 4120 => -0.09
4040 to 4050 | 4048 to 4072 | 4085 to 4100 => 0.04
